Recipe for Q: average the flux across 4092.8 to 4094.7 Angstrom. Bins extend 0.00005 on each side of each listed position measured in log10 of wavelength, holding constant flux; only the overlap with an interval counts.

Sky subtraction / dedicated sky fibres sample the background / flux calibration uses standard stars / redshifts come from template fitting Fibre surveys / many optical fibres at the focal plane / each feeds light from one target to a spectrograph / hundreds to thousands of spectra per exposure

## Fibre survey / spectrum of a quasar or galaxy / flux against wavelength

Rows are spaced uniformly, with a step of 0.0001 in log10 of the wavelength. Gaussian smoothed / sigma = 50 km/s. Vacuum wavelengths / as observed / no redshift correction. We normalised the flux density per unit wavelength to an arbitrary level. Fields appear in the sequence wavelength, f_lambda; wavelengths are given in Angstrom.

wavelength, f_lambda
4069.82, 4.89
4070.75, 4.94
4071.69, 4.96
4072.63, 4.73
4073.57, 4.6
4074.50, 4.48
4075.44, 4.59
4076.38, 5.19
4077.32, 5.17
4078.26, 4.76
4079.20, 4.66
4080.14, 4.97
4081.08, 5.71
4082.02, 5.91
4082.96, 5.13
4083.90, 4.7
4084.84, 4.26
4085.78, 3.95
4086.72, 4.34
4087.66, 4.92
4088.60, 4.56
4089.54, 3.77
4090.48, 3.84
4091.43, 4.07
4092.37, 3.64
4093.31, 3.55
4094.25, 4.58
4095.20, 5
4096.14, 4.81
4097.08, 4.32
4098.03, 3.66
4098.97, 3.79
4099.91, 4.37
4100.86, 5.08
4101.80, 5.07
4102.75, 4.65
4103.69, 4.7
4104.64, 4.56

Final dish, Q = 4.06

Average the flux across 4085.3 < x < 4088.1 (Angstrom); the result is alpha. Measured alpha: 4.4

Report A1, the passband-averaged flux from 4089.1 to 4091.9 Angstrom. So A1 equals 3.89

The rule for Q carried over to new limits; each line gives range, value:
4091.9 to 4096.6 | 4.32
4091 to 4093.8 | 3.76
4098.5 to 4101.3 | 4.41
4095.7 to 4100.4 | 4.19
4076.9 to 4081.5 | 5.04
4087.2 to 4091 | 4.26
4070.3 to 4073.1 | 4.87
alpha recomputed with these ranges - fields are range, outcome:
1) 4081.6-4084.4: 5.23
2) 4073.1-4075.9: 4.57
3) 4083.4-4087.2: 4.32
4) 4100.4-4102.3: 5.07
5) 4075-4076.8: 4.88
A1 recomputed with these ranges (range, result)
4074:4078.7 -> 4.84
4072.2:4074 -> 4.66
